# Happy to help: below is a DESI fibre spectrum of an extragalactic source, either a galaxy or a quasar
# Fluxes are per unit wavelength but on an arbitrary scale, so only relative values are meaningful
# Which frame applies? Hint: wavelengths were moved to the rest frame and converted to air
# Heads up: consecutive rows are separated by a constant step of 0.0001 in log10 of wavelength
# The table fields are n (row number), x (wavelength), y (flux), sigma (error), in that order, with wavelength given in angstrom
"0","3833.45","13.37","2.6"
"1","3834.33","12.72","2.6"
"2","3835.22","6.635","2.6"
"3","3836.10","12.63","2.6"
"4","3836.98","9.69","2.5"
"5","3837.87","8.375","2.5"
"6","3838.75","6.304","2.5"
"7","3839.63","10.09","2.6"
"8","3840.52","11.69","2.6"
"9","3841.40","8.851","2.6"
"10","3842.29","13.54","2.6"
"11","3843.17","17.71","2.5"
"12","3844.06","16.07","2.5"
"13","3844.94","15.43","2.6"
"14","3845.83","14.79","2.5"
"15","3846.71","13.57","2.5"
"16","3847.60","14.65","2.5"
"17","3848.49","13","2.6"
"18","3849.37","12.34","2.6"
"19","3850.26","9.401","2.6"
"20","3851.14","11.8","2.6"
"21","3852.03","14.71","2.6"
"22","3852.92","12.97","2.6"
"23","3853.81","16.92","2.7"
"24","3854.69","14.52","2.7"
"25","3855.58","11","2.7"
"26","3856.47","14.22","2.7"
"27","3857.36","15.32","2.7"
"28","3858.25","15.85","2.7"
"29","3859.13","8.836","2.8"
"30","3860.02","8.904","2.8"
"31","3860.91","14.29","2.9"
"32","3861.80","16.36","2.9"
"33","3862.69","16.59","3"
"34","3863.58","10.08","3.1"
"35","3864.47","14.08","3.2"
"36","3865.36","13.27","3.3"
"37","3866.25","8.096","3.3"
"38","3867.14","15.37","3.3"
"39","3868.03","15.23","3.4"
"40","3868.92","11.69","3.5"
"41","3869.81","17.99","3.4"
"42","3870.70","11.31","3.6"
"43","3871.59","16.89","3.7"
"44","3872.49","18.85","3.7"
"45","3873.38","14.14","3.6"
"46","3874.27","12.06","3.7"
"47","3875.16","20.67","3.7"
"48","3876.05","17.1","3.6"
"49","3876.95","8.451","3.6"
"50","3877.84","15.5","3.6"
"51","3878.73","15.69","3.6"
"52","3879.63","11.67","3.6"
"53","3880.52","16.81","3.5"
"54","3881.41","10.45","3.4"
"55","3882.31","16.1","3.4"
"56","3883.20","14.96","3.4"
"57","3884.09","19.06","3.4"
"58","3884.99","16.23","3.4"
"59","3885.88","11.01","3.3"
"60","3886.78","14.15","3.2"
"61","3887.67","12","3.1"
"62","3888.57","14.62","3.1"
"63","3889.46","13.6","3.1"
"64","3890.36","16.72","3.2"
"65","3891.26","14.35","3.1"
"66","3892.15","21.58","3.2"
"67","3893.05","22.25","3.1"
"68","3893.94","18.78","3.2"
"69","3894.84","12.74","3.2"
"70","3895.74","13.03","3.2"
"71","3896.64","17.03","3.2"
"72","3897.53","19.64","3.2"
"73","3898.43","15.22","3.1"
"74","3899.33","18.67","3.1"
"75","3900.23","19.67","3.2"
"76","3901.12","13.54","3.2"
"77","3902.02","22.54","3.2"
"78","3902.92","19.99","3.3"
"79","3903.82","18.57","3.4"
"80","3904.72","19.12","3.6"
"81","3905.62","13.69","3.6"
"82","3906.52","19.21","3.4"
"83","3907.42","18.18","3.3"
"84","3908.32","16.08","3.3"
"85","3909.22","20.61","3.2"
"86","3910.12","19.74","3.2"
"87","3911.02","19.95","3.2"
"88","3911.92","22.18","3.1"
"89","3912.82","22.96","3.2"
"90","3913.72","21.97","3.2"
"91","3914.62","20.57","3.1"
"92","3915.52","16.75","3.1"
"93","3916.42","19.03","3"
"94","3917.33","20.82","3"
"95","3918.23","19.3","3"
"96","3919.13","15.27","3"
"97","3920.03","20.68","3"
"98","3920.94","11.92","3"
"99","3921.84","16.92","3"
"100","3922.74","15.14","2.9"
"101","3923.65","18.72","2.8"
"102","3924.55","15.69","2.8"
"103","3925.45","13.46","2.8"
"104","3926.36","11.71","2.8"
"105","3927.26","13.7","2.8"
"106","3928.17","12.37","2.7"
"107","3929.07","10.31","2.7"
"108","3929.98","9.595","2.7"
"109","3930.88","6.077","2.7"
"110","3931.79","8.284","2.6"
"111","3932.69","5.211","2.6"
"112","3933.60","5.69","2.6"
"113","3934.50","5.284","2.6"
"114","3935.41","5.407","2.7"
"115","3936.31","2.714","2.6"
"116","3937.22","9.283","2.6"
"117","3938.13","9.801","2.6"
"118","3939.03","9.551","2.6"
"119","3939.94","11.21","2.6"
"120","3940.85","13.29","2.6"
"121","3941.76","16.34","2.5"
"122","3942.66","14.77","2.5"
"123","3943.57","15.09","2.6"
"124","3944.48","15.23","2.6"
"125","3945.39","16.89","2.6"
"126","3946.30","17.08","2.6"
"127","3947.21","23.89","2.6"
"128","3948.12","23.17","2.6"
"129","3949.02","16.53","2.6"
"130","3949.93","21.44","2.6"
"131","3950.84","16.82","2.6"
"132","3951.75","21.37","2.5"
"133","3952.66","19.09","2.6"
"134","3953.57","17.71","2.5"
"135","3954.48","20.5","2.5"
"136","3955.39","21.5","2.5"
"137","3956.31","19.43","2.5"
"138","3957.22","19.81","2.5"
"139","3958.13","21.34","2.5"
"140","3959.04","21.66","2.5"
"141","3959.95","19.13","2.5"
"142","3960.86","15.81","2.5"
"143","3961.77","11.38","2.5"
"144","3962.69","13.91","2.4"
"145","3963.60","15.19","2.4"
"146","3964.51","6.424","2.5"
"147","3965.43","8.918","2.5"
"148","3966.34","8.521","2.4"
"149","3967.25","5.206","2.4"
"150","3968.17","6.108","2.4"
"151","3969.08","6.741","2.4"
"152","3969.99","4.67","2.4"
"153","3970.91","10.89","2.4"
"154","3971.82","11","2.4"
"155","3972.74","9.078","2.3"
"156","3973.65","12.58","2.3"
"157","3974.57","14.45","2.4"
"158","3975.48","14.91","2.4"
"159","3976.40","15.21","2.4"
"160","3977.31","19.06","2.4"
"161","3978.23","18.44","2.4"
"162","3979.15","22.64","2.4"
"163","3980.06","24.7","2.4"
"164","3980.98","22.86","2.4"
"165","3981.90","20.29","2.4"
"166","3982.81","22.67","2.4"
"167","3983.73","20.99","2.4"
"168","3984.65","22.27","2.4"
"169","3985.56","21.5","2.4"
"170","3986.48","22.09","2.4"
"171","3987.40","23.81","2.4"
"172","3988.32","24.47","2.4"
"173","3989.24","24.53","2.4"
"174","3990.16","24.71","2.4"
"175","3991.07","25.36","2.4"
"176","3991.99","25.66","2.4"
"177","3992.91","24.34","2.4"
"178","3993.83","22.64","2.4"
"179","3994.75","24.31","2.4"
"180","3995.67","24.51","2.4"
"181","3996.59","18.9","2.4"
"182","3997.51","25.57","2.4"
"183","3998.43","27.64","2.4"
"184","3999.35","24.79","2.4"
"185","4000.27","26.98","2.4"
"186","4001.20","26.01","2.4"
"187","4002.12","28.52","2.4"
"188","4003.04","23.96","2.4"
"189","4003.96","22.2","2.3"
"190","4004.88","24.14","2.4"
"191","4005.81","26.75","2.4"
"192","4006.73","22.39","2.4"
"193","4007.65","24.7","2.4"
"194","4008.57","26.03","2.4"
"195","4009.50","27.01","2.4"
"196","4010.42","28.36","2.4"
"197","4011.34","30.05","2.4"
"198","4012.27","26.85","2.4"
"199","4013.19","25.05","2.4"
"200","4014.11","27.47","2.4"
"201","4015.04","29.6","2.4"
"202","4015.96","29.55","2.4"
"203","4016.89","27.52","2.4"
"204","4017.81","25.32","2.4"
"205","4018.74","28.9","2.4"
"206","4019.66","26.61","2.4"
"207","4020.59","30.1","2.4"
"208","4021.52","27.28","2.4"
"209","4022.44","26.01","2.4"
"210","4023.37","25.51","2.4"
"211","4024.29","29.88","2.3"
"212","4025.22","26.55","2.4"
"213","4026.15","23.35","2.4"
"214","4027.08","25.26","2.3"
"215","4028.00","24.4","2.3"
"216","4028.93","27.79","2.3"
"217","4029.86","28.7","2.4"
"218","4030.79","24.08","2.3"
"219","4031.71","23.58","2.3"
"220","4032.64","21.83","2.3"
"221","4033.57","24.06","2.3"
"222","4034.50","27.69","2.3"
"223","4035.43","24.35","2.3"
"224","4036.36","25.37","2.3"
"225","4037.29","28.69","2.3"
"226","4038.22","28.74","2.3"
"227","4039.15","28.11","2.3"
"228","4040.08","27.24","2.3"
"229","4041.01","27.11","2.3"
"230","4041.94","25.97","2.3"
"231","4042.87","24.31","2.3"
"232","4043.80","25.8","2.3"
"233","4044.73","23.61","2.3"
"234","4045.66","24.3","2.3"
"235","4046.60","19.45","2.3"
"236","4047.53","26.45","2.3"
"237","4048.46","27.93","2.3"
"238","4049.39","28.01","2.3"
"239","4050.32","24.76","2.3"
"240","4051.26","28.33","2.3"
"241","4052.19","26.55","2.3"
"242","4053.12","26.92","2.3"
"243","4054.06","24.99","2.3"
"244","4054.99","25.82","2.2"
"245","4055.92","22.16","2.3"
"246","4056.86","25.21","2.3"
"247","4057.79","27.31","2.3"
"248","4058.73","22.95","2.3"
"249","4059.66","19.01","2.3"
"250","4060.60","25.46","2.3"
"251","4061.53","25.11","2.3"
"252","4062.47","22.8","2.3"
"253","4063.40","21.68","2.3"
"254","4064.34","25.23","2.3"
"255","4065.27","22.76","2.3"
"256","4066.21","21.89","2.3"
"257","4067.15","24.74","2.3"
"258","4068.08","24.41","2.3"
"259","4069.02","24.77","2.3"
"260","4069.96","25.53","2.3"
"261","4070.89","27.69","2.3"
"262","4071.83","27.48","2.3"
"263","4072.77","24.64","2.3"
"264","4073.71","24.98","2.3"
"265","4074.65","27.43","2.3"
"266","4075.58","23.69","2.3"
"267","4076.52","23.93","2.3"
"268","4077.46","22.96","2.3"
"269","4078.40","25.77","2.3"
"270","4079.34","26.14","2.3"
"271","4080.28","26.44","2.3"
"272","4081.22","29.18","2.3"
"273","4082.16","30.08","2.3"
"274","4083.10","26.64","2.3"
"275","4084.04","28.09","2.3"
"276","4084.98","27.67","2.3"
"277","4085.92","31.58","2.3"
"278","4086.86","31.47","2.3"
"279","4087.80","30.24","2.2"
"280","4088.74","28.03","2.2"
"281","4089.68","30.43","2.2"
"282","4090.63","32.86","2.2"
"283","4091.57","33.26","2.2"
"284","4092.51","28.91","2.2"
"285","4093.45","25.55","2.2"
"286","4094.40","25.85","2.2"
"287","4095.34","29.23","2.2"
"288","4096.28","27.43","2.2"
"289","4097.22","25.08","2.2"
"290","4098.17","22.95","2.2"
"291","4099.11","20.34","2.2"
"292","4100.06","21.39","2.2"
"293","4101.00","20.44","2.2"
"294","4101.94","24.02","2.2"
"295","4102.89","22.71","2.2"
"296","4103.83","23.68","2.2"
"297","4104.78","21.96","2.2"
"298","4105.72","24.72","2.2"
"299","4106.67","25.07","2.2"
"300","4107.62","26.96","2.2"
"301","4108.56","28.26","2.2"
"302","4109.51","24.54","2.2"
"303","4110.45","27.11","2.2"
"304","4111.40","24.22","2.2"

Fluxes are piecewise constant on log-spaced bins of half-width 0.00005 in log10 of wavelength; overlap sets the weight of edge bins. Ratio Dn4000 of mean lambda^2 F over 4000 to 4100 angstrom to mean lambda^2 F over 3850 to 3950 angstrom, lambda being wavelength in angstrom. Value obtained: 1.9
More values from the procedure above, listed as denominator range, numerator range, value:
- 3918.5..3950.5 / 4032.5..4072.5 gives 2.03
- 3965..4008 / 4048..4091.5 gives 1.37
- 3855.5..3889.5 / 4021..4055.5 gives 2.00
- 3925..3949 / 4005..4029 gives 2.35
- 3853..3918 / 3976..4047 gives 1.66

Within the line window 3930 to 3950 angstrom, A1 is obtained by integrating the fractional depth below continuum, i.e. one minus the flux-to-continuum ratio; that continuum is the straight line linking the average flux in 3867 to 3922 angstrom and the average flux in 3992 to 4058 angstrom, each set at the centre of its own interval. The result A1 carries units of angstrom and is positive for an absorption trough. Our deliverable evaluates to 7.9 angstrom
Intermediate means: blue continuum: 16.8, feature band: 12.2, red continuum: 25.9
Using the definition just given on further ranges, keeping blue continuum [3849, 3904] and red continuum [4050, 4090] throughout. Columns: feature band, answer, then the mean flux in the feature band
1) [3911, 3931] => 1.11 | 16.4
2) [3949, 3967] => 2.56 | 16.7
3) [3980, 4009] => -3.29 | 24.1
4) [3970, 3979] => 2.94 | 13.8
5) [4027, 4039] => -1.02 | 25.8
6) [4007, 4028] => -3.80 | 27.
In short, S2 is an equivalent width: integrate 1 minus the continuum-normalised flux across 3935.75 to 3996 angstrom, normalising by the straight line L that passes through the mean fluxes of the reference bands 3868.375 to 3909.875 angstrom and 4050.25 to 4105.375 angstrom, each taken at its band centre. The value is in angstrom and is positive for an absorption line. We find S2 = 9.3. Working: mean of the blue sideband 16.2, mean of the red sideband 25.7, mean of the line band 17.1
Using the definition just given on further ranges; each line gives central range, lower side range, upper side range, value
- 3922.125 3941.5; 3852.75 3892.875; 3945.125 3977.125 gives 6.04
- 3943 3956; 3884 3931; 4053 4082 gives -0.06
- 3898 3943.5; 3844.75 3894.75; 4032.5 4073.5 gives 5.95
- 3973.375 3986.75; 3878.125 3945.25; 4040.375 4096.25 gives 0.18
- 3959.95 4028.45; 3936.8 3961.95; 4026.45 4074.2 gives -1.52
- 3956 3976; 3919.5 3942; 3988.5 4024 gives 5.80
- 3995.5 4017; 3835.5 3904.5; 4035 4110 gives -3.82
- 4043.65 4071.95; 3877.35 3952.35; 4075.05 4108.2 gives -0.50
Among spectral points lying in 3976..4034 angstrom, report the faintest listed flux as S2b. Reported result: 15.21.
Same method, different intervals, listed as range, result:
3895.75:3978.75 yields 2.714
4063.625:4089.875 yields 21.89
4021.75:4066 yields 19.01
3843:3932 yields 6.077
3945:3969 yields 5.206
